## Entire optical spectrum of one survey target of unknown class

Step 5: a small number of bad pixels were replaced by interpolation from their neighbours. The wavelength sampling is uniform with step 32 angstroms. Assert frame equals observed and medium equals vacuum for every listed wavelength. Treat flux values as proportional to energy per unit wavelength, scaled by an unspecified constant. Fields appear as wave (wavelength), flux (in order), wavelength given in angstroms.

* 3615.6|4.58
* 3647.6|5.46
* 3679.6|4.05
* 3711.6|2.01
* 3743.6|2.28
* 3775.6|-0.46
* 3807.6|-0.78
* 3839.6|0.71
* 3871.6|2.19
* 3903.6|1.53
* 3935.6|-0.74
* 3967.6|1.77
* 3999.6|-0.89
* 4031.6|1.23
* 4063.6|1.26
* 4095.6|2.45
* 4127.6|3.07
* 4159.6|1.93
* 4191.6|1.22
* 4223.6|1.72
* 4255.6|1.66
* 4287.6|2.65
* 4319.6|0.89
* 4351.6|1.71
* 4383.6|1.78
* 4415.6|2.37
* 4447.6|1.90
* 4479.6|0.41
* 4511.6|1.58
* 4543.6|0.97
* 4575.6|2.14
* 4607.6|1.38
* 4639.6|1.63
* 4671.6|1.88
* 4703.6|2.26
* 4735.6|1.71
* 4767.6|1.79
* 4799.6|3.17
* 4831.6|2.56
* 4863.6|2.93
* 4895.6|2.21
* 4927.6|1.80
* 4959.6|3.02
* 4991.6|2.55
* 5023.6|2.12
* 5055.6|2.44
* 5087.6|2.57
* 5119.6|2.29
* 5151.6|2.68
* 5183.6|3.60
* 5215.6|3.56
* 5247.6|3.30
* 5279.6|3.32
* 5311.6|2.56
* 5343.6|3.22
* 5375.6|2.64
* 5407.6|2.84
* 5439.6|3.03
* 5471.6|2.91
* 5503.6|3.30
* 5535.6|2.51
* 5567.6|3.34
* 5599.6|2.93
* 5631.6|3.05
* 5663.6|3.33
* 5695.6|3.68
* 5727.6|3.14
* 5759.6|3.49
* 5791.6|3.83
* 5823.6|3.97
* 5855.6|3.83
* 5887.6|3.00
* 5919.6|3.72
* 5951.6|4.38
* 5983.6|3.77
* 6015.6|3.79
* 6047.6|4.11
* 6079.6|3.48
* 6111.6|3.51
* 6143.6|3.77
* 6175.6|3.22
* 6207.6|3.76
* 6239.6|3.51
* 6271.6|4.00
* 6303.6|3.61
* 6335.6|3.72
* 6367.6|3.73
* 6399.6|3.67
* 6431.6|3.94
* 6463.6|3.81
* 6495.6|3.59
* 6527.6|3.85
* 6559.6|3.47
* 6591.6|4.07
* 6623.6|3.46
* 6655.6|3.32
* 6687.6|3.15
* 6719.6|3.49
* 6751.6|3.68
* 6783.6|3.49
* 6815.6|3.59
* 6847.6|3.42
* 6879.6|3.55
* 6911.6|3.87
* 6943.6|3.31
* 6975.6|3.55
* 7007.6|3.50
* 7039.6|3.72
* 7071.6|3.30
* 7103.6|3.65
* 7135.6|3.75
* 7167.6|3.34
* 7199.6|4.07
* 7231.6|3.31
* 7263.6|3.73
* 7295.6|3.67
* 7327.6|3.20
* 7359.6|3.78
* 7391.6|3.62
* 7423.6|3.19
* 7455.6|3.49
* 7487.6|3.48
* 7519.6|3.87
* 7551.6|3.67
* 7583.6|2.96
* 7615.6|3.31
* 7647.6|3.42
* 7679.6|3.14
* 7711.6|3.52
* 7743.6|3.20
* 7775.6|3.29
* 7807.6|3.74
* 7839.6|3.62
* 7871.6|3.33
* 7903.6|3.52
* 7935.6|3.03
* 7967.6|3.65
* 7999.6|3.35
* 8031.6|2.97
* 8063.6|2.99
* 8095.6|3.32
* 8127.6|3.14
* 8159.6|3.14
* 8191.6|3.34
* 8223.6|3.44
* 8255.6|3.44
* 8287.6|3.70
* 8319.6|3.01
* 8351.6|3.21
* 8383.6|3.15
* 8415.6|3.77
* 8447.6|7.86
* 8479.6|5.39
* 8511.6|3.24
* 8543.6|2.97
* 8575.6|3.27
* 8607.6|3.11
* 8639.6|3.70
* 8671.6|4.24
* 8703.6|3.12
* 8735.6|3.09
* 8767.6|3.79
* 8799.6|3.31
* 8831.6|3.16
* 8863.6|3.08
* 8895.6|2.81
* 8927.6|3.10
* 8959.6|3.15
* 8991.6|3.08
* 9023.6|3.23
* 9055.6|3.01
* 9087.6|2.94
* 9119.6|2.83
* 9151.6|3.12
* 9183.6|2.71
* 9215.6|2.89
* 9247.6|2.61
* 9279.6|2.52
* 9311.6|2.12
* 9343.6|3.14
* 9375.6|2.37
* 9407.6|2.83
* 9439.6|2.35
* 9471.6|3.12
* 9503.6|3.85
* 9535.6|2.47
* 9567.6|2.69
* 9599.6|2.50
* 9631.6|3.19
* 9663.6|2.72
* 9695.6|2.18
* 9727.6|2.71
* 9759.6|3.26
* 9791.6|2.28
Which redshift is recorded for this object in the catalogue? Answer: 0.29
